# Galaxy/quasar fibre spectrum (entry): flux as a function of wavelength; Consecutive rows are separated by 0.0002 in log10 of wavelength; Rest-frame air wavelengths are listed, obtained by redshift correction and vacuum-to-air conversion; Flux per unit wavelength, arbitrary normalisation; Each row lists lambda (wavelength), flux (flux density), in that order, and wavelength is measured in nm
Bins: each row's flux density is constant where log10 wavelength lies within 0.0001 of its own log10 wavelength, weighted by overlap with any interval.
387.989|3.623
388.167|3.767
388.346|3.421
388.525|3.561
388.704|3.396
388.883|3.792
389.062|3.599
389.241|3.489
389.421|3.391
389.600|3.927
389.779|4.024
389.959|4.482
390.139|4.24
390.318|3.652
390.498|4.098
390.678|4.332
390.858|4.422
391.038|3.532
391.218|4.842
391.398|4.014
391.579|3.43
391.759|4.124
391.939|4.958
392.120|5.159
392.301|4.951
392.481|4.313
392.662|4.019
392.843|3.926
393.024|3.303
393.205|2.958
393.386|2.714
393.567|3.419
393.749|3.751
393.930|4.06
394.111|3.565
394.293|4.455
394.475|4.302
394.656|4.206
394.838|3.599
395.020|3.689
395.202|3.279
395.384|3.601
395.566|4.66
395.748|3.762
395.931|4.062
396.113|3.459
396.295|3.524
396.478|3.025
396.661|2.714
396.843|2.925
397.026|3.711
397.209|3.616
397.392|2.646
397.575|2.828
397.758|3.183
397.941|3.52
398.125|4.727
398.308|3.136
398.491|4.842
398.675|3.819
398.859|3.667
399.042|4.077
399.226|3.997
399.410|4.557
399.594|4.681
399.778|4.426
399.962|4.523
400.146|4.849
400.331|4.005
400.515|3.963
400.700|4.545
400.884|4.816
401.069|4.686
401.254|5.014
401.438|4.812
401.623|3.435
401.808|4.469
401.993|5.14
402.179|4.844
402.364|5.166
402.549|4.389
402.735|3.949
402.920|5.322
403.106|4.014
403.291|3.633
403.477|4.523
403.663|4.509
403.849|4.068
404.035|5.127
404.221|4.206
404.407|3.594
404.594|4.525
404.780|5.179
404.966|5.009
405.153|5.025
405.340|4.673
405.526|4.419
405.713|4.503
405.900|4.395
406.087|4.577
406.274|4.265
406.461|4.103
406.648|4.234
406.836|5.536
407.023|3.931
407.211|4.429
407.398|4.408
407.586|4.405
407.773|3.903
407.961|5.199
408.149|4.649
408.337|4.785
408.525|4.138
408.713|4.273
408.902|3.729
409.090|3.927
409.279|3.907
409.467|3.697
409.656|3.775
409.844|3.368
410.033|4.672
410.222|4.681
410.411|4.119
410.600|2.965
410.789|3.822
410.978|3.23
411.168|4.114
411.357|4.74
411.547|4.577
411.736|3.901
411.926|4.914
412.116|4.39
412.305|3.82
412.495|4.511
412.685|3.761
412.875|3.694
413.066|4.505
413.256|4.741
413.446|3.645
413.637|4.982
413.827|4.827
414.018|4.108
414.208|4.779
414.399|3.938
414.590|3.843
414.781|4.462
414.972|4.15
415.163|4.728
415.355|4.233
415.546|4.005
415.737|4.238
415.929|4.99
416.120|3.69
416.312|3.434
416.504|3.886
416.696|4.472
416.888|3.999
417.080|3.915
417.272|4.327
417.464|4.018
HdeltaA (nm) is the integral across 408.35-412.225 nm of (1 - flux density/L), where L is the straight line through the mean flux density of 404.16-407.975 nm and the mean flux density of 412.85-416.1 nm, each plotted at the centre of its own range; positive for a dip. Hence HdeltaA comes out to 0.310 nm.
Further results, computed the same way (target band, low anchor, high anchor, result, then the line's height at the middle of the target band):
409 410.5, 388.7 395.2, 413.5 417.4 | 0.05 nm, 4.17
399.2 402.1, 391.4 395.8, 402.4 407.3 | -0.16 nm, 4.27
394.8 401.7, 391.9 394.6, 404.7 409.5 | 0.40 nm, 4.14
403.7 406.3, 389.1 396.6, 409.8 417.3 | -0.30 nm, 4.07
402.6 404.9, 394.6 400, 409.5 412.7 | -0.29 nm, 3.9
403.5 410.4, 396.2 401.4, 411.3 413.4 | -0.38 nm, 4.16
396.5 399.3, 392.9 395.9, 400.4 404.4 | 0.35 nm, 4.05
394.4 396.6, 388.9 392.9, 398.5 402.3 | 0.27 nm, 4.28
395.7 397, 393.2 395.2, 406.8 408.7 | 0.16 nm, 3.84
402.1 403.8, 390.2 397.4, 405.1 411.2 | -0.16 nm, 4.09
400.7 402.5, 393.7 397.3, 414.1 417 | -0.40 nm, 3.85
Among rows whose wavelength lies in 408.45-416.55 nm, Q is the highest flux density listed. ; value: 4.99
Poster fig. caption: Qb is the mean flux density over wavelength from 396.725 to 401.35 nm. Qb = 4.03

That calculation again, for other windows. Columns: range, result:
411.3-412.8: 4.31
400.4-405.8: 4.53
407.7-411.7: 4.11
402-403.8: 4.5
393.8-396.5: 3.84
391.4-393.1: 4.24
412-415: 4.27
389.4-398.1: 3.81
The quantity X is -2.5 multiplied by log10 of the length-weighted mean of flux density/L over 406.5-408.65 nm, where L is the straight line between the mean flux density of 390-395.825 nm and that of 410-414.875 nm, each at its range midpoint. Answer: -0.09 mag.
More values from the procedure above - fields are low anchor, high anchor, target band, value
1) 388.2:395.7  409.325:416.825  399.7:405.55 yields -0.12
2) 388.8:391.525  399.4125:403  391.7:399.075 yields 0.13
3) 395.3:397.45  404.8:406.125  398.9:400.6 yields -0.10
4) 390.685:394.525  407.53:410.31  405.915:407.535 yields -0.06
